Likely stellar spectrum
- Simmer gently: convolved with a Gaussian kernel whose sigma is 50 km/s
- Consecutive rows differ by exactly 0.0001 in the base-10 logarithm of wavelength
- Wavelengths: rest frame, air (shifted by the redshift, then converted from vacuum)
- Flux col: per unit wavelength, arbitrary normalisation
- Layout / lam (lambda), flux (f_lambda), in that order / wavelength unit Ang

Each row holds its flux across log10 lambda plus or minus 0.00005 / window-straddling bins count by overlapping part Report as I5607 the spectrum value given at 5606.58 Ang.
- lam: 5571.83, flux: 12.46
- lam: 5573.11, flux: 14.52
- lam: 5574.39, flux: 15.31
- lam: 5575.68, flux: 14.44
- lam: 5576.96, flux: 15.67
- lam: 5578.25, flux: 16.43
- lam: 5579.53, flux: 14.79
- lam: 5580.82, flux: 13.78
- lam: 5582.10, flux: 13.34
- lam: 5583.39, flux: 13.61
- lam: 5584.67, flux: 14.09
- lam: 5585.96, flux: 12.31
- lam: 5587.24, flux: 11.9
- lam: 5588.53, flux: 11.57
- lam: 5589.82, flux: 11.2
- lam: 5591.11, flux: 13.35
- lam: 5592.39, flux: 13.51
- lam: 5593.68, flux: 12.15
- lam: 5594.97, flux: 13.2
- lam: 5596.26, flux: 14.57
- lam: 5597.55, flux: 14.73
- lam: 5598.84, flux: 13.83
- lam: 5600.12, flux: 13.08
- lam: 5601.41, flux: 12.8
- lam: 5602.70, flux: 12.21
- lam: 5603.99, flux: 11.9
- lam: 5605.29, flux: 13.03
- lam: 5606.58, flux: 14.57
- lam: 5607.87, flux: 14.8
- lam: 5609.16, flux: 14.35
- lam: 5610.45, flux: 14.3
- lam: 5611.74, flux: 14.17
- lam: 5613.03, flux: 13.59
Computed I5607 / 14.57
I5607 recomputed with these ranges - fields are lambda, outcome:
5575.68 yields 14.44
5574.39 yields 15.31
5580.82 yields 13.78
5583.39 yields 13.61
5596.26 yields 14.57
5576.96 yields 15.67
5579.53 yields 14.79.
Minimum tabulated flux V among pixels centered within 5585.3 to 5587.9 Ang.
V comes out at 11.9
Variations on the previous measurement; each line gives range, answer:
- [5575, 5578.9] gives 14.44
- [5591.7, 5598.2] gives 12.15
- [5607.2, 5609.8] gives 14.35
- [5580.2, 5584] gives 13.34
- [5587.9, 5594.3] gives 11.2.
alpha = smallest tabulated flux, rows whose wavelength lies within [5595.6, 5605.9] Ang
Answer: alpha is 11.9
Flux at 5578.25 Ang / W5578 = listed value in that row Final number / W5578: 16.43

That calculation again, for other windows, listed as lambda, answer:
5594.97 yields 13.2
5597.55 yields 14.73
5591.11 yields 13.35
